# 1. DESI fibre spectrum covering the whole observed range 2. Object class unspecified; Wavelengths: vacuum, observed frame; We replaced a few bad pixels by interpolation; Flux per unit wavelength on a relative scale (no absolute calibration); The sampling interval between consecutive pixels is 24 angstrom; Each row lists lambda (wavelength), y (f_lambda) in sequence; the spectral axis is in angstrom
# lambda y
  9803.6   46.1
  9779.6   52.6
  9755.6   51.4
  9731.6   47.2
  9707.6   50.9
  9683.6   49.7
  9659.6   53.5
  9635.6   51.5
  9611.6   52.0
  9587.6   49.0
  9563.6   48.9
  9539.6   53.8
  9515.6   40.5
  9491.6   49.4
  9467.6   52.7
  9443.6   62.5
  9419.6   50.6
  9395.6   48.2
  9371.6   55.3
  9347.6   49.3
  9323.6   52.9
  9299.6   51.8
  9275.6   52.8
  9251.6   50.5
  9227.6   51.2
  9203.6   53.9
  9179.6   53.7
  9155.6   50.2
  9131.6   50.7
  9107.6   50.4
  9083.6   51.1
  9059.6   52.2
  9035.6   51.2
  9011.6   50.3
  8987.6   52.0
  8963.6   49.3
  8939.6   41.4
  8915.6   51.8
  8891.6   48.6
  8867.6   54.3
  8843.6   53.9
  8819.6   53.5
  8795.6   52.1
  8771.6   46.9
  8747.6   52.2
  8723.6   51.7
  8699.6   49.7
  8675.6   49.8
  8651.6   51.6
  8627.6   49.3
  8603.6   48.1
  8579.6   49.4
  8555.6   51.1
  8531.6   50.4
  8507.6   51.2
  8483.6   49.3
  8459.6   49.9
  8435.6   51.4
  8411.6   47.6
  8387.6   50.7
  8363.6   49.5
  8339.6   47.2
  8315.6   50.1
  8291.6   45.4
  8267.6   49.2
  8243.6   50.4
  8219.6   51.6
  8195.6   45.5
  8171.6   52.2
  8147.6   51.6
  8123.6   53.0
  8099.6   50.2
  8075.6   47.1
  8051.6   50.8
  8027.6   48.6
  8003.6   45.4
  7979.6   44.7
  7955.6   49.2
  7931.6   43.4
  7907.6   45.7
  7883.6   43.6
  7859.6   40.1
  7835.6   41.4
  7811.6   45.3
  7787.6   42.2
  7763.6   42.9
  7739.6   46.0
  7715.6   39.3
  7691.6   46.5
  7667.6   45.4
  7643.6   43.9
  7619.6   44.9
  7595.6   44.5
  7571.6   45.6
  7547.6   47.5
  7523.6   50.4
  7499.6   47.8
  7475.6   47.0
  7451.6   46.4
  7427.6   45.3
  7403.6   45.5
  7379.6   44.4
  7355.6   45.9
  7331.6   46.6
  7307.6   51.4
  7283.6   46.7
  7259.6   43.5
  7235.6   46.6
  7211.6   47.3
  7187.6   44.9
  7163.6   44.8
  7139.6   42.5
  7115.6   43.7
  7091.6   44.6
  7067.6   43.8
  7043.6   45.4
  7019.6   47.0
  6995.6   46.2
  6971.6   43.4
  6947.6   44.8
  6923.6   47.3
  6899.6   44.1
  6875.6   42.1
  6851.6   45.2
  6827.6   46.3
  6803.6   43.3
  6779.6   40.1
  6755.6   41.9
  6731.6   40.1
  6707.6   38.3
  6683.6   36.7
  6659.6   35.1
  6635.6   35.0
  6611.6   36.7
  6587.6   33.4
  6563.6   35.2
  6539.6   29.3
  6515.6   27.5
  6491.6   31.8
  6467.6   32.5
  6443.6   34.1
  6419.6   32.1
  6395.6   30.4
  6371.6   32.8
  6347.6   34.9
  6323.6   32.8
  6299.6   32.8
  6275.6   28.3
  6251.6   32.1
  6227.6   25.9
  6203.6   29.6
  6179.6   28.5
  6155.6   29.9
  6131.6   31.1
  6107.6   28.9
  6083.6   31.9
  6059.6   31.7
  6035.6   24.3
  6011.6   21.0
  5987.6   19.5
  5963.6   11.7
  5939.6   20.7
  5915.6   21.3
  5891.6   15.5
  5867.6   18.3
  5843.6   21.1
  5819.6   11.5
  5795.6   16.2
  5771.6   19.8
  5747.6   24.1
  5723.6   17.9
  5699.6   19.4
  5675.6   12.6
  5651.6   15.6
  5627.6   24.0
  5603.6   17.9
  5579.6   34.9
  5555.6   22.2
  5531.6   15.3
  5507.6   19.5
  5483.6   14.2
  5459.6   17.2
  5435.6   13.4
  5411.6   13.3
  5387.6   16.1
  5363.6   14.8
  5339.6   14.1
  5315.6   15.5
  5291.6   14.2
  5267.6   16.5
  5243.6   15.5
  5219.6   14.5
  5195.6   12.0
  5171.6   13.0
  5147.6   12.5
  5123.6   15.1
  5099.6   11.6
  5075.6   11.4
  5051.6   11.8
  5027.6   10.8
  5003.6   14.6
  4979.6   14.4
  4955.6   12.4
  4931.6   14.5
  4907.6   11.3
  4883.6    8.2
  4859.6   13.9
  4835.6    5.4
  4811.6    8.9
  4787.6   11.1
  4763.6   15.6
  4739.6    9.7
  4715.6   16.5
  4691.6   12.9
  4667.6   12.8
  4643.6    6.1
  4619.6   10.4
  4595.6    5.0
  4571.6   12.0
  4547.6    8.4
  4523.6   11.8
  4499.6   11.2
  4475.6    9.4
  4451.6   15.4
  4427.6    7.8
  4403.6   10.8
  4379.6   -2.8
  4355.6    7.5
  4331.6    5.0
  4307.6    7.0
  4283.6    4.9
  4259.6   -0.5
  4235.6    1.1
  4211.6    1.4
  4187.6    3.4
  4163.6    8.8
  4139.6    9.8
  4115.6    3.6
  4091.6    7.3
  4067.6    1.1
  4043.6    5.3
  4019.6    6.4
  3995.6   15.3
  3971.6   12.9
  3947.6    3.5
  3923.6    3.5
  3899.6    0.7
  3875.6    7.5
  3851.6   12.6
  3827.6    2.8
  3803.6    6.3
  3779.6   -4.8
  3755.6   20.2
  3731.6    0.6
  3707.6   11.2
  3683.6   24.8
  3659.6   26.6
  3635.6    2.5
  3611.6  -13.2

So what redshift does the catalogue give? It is 0.517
